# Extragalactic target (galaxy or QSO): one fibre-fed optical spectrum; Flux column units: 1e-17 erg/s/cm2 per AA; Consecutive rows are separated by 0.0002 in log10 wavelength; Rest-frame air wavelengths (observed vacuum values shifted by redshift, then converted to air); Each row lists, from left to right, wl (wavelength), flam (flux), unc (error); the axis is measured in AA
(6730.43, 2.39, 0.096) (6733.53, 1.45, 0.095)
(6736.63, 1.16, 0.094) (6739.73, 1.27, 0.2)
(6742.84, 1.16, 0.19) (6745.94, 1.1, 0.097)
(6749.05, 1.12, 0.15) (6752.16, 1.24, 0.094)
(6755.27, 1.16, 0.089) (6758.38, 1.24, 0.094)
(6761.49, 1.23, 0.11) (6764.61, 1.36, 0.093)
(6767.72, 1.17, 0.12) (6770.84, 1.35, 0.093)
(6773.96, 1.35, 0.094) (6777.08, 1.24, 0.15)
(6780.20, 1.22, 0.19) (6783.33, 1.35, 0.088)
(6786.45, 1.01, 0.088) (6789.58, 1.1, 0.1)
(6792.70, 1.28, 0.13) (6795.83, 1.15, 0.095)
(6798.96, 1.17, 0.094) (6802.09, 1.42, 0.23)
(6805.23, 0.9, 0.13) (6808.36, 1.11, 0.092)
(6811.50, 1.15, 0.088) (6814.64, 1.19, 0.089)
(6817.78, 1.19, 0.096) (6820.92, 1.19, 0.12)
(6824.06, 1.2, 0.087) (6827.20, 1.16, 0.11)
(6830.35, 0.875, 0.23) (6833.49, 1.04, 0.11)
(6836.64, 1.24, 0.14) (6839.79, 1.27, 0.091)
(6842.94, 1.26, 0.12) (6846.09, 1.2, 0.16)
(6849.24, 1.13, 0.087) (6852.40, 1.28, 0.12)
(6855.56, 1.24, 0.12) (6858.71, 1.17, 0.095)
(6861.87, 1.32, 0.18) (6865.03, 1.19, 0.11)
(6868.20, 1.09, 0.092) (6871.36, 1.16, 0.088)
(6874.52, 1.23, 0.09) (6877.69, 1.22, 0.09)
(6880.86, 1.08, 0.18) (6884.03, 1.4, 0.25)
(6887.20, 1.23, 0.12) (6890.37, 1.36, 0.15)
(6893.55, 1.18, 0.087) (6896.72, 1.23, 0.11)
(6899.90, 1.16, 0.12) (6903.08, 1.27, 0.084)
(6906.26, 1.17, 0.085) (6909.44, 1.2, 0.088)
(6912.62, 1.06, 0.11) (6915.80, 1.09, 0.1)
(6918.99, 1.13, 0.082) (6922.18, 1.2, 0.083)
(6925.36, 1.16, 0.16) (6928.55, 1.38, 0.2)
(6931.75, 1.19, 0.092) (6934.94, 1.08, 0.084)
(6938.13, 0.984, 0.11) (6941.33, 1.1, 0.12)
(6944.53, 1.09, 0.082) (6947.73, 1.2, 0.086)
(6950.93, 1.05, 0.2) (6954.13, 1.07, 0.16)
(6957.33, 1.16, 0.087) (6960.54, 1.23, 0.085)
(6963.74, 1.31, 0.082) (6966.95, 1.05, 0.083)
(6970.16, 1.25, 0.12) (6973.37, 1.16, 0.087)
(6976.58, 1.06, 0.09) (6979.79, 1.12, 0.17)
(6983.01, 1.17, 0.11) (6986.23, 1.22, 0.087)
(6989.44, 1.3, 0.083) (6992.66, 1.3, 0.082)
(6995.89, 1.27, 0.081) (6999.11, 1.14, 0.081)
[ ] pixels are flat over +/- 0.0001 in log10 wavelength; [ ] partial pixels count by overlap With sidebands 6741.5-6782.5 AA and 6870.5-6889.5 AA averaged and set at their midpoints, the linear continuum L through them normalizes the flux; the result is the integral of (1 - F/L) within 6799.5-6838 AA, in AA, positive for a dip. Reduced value 2.8 AA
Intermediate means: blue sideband 1.23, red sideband 1.23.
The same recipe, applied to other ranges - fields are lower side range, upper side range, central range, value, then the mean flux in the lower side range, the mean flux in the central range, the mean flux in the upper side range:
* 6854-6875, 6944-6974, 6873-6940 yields -0.5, 1.2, 1.19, 1.16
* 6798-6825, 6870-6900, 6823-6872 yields 0.9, 1.17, 1.18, 1.23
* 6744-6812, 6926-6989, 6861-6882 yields -0.1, 1.2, 1.18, 1.15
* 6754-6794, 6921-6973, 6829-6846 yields 0.8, 1.24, 1.15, 1.16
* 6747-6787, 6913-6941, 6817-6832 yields 1.1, 1.24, 1.12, 1.15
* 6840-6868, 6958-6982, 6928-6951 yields 1.0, 1.22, 1.13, 1.17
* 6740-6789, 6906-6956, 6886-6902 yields -1.1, 1.22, 1.23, 1.13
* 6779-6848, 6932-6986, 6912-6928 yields -0.1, 1.17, 1.15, 1.13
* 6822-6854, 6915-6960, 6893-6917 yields -0.5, 1.17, 1.17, 1.14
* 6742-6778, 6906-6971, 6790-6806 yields 0.3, 1.23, 1.19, 1.15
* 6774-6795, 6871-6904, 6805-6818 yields 1.0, 1.21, 1.12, 1.23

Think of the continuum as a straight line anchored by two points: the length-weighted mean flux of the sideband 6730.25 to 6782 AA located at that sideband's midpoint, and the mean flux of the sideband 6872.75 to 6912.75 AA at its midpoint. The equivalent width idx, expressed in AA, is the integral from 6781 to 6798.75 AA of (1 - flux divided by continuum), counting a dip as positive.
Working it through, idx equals 1.2 AA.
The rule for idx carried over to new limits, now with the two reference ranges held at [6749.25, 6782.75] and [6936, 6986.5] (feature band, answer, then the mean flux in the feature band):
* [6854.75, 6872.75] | 0.0 AA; 1.19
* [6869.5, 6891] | -0.9 AA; 1.23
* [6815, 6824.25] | 0.2 AA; 1.19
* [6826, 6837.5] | 1.4 AA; 1.07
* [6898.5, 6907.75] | -0.2 AA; 1.2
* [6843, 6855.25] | -0.1 AA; 1.21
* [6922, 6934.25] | -0.7 AA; 1.23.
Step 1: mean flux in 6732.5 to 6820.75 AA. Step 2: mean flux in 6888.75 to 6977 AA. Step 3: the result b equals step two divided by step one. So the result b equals 1.0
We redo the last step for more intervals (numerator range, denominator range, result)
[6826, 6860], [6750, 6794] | 0.95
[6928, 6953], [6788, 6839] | 0.98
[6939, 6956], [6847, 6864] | 0.90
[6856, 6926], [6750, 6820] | 0.99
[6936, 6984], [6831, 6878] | 0.95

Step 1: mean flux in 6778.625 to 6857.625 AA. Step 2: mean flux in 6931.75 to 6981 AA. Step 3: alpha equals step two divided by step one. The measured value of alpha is 0.96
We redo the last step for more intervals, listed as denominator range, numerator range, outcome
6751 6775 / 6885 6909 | 0.98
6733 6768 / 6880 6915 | 1.00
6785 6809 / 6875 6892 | 1.10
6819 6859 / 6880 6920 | 1.02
